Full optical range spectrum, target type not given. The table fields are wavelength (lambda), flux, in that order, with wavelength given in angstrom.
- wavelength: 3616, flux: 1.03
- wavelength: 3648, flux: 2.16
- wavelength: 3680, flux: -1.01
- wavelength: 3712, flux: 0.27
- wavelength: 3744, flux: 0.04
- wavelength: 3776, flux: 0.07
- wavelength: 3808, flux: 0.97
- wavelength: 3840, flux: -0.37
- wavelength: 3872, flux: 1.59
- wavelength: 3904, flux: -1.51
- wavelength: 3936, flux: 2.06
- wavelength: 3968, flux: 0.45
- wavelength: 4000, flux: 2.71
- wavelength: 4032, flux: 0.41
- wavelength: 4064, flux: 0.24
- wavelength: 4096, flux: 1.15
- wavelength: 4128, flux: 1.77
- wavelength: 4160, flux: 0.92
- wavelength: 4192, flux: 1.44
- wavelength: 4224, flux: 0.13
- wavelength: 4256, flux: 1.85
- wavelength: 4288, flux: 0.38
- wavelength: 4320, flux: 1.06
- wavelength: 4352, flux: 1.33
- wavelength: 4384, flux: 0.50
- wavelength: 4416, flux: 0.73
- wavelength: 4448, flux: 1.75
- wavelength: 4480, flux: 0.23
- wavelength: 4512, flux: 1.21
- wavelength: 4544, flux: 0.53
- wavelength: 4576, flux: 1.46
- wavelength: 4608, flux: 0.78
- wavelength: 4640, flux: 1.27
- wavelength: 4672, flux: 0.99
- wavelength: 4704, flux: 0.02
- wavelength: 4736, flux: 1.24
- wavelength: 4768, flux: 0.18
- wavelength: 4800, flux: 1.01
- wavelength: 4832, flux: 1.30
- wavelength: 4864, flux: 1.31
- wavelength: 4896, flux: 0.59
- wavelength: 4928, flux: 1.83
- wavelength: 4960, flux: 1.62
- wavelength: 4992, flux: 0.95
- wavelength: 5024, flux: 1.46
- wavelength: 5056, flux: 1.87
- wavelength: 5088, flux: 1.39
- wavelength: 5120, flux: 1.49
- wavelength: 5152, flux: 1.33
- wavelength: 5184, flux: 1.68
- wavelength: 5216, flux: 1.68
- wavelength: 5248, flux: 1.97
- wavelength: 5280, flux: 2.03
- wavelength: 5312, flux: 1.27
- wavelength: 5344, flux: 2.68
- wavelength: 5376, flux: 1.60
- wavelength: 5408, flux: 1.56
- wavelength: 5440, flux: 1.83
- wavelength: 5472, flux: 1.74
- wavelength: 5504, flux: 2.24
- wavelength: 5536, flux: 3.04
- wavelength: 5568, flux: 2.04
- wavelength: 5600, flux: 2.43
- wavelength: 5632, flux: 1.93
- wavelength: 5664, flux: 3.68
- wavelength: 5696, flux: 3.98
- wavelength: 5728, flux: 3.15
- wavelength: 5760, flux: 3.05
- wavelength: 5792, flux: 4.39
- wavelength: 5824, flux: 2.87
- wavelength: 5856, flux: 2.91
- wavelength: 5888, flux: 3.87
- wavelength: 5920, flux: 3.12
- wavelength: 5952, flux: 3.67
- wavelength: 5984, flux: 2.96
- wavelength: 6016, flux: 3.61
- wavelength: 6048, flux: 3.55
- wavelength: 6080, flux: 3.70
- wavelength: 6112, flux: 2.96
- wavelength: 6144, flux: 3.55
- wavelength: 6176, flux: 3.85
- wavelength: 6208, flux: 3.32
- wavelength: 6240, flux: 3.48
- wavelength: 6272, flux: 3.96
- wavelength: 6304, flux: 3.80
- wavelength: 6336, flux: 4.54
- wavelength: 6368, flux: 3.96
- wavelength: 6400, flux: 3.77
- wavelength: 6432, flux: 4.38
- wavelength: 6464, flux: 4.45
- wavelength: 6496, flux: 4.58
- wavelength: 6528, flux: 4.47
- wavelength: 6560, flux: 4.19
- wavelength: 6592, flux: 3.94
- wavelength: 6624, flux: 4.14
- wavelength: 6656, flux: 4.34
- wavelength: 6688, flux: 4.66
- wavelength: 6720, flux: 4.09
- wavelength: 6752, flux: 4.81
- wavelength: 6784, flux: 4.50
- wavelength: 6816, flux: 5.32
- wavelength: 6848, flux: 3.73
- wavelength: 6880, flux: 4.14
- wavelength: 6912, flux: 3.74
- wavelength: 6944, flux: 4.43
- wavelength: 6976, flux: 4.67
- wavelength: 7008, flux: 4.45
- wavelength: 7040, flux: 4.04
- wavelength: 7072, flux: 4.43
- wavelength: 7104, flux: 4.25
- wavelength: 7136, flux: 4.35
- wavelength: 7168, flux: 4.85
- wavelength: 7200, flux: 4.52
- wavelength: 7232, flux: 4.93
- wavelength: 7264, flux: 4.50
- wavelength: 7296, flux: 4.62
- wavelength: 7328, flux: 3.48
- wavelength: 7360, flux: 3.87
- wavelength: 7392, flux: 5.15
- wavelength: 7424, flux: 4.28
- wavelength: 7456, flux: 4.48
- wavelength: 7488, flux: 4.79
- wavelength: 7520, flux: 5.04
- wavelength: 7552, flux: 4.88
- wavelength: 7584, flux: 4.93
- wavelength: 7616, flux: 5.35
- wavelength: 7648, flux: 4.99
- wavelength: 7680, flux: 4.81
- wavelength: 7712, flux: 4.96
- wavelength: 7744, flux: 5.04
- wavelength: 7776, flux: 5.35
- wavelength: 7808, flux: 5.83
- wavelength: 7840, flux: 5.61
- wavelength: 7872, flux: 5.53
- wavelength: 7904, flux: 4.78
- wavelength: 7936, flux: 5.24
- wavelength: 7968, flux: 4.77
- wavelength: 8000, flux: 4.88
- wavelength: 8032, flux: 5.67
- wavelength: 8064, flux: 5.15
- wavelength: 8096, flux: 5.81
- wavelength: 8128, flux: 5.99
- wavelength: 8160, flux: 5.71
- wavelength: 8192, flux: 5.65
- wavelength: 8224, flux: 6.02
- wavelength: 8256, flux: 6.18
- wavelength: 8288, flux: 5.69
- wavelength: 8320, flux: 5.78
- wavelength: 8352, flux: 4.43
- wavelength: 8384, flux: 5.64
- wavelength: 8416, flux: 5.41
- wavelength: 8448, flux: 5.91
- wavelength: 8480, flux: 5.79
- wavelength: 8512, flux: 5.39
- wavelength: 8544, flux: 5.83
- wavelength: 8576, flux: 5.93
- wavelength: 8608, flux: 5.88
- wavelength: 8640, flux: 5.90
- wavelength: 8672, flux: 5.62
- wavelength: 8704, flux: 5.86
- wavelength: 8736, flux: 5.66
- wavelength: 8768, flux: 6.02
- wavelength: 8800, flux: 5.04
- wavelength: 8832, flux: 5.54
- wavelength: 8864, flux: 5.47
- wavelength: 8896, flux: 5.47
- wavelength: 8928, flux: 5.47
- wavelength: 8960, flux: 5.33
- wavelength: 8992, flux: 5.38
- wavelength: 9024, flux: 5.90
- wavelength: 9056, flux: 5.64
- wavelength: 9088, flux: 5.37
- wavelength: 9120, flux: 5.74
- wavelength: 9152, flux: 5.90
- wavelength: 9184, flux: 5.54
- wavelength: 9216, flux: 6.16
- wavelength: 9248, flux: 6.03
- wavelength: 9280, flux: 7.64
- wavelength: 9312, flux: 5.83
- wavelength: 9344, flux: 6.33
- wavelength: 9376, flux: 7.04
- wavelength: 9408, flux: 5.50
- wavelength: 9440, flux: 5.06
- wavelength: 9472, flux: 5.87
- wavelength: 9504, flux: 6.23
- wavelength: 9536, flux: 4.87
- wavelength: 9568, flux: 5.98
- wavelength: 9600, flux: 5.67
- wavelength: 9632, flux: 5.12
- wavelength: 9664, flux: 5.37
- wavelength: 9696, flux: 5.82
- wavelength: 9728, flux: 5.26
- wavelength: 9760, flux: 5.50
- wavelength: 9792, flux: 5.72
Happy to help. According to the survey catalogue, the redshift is 0.42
